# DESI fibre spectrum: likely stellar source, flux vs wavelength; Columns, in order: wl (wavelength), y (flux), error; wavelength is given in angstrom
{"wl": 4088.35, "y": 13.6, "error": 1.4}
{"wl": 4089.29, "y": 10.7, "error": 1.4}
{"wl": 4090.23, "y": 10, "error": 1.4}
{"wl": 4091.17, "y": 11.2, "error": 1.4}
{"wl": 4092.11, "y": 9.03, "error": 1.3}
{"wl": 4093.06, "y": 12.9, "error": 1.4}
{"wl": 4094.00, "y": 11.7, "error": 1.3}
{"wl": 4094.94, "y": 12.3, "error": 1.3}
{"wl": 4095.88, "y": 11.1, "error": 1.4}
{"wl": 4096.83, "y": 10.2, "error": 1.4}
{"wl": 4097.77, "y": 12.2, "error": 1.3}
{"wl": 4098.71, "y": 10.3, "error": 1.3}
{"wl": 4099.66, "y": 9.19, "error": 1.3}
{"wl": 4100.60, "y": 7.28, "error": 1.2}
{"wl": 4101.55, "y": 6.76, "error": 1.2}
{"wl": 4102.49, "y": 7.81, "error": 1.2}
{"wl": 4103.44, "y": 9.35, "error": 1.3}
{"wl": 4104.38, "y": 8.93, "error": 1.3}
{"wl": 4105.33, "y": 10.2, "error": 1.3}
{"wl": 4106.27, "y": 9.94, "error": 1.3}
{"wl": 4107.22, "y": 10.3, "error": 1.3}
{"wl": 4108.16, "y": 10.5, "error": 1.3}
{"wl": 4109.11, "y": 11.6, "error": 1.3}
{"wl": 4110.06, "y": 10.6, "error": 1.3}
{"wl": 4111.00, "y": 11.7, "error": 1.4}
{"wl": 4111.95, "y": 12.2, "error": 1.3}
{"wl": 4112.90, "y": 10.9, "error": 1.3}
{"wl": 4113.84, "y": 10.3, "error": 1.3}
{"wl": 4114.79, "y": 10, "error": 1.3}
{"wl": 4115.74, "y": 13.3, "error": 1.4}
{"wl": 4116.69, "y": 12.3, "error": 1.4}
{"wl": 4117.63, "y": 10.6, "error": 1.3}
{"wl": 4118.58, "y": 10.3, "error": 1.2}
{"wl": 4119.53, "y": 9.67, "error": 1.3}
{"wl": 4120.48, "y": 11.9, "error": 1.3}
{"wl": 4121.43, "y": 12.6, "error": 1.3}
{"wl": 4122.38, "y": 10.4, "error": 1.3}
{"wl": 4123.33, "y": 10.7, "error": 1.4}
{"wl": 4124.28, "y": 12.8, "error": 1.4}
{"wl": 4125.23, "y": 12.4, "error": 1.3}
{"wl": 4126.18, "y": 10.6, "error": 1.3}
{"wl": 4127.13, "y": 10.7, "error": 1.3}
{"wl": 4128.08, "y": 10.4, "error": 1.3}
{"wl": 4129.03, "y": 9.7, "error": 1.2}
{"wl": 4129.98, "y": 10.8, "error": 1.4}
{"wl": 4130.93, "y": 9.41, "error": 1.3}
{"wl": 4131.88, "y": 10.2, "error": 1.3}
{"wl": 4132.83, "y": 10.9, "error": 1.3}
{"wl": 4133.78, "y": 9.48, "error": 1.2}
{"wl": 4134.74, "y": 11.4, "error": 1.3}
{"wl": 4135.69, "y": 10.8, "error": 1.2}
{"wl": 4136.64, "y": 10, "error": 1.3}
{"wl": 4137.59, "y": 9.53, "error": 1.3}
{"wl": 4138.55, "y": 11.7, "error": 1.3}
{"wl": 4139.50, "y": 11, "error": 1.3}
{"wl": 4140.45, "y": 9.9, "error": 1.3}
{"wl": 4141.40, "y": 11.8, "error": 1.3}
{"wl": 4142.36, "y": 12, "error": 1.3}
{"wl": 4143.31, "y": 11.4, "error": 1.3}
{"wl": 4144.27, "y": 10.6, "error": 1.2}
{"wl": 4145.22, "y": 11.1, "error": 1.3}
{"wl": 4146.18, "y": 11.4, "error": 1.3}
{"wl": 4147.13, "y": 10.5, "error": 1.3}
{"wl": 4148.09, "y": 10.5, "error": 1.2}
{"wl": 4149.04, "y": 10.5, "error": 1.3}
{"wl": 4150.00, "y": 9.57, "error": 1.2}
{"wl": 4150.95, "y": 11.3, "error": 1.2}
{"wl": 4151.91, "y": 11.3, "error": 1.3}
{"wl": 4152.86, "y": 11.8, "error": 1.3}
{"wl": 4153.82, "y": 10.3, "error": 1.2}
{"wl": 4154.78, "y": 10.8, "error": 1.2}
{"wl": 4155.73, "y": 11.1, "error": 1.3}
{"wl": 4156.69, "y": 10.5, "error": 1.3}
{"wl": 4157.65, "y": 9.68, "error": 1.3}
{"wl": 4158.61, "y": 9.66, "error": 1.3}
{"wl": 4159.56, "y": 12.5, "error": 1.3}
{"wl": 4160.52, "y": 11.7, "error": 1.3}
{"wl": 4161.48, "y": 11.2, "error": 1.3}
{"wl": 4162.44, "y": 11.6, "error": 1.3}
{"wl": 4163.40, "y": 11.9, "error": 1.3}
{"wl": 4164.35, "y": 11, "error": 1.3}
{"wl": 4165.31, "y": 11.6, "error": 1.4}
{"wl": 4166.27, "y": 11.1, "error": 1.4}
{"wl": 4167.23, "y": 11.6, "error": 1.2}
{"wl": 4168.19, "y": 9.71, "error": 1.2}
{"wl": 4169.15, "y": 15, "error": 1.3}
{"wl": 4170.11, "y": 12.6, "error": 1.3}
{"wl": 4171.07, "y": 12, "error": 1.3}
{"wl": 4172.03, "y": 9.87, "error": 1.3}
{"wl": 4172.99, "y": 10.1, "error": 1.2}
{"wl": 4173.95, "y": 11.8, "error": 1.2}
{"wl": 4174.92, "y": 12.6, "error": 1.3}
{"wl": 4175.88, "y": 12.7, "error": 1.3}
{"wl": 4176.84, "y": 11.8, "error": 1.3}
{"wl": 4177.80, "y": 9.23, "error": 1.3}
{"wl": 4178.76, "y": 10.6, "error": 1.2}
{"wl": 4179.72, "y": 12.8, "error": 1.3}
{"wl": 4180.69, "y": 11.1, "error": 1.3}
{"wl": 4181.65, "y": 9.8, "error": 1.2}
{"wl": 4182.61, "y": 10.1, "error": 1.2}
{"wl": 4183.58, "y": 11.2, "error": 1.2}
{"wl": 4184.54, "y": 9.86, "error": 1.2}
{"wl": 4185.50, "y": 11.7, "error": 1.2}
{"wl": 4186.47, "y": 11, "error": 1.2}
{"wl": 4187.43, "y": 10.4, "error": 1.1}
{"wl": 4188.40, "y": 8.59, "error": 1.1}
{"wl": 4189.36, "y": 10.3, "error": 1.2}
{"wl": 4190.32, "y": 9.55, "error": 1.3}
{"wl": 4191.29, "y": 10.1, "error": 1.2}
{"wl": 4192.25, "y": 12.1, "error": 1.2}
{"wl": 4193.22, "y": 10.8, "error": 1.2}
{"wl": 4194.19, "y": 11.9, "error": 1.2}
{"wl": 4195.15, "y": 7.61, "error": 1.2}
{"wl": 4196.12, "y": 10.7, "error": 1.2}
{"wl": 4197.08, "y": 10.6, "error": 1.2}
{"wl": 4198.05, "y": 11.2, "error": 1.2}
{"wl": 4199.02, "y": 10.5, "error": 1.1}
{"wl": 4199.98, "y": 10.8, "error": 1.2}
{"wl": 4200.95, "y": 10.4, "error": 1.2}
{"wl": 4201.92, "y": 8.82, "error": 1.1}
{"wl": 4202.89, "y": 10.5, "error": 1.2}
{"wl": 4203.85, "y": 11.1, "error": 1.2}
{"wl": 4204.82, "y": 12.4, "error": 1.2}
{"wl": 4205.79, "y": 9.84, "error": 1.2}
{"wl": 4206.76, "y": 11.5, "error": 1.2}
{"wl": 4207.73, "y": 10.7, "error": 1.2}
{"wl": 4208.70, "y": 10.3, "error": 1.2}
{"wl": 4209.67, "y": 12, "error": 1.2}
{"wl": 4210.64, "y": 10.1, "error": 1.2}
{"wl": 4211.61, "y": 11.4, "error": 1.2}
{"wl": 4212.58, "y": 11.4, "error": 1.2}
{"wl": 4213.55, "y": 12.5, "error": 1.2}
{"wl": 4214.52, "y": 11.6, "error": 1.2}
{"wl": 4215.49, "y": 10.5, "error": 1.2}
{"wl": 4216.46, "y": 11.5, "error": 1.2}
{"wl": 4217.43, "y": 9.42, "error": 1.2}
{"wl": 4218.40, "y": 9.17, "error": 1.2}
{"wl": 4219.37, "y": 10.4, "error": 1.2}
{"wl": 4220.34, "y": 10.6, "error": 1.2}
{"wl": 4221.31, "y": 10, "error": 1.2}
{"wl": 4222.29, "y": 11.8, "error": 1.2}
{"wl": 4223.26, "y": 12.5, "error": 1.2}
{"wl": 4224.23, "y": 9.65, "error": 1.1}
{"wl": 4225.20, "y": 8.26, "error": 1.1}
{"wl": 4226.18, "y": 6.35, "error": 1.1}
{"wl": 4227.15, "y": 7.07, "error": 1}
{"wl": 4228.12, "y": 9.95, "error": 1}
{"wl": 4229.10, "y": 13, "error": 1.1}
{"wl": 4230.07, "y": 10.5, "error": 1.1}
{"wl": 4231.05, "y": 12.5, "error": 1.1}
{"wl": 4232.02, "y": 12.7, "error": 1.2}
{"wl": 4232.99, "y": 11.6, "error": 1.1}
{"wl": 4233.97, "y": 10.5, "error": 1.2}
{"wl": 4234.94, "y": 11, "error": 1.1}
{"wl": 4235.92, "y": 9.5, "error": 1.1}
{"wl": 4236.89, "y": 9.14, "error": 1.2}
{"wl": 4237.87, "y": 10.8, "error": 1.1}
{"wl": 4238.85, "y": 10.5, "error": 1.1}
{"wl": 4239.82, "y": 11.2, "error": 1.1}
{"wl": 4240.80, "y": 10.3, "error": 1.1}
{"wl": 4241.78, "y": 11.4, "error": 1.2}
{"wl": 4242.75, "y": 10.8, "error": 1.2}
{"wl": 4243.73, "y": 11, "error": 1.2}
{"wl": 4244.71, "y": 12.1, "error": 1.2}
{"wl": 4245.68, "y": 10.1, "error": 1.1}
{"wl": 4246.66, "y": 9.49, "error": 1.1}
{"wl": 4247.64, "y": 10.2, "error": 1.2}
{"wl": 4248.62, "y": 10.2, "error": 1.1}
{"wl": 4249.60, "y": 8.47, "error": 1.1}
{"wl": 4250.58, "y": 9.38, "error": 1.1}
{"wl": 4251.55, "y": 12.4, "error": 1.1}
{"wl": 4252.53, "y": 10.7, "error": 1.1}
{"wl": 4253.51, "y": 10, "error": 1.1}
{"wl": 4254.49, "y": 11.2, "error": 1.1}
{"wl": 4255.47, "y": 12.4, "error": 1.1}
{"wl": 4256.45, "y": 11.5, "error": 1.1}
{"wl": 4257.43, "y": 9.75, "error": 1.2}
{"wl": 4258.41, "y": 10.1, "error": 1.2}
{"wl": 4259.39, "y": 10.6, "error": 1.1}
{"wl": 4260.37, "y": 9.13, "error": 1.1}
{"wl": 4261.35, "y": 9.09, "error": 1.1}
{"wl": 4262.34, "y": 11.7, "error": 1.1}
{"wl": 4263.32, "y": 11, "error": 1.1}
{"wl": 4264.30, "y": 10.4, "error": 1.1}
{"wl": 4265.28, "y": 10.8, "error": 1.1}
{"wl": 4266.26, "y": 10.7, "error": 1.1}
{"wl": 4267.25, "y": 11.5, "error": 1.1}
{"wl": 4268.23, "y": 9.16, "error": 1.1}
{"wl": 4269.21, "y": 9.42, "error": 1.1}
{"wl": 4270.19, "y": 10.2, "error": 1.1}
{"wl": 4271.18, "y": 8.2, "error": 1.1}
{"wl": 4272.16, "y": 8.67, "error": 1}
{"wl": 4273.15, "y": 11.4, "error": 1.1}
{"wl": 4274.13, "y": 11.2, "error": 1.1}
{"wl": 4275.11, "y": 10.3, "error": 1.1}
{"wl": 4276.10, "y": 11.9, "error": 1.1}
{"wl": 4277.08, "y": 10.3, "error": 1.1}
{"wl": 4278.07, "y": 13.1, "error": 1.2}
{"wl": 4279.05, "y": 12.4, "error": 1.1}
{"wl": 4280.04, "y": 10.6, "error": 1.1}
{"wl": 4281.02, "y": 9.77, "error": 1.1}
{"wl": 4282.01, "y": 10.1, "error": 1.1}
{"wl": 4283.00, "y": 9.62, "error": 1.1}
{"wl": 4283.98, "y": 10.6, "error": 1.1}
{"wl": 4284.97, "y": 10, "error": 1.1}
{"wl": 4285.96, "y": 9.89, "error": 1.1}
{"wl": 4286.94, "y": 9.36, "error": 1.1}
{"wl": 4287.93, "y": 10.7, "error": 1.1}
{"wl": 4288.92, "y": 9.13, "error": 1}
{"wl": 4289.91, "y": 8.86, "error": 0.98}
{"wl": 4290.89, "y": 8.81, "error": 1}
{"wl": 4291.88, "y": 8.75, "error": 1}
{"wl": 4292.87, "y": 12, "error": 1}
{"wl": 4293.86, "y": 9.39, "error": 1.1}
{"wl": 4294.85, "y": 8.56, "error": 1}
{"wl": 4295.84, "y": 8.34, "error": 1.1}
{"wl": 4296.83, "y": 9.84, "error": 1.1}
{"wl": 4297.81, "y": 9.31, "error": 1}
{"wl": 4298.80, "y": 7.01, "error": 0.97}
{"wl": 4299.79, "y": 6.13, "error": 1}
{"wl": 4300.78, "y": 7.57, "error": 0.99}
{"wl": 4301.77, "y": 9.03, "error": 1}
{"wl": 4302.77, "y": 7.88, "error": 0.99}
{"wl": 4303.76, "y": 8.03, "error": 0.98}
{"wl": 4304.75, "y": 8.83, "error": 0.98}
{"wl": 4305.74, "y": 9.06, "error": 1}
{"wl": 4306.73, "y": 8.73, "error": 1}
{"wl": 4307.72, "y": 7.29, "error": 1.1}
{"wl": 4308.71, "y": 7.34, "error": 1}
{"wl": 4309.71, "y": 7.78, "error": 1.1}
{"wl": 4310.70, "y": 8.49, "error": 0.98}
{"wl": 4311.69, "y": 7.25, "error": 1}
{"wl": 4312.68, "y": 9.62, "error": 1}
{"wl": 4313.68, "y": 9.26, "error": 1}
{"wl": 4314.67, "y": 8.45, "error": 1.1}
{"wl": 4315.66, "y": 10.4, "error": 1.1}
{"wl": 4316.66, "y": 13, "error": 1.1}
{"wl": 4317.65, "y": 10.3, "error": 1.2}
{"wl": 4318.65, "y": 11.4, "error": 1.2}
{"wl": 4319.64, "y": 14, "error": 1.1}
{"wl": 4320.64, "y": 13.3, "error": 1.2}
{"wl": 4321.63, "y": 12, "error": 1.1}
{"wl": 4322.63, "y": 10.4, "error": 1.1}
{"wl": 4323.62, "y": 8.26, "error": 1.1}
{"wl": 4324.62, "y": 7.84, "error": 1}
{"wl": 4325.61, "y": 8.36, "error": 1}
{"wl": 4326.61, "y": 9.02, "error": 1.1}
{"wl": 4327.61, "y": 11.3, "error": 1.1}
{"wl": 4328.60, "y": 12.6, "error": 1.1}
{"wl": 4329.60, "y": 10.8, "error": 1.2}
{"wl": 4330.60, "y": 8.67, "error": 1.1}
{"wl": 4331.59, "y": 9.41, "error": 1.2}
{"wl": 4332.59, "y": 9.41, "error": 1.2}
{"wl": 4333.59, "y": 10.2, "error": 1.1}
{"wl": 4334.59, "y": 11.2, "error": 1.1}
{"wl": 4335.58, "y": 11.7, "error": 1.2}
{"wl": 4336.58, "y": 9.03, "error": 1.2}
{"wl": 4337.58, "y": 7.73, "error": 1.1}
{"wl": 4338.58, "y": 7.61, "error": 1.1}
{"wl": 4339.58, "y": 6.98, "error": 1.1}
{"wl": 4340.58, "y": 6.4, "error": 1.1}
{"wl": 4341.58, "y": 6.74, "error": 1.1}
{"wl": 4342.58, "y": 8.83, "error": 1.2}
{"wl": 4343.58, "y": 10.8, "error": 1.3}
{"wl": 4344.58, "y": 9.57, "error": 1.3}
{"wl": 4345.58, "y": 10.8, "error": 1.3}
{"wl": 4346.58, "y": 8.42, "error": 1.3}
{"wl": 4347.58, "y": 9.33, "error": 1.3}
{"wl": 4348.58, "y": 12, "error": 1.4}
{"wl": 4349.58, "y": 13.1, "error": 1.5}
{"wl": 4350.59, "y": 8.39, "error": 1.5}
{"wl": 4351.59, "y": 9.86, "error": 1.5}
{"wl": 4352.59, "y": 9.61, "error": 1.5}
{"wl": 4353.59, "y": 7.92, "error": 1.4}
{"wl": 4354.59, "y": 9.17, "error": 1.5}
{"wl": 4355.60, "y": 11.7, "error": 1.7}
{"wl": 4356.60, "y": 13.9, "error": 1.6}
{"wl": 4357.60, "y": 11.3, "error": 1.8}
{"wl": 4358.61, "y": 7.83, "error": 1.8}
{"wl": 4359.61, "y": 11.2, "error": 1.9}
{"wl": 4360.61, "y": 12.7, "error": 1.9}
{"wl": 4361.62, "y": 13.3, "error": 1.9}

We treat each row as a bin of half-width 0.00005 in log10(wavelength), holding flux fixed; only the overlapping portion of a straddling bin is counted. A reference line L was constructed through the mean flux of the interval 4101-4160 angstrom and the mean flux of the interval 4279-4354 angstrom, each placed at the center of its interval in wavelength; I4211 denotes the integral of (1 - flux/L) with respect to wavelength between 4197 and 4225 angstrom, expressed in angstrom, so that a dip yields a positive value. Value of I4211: -1.7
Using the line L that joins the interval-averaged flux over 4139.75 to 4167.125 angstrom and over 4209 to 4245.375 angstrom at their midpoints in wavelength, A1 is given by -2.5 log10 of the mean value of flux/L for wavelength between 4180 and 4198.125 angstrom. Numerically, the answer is 0.04 mag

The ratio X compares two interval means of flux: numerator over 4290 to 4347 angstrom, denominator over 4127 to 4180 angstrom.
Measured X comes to 0.84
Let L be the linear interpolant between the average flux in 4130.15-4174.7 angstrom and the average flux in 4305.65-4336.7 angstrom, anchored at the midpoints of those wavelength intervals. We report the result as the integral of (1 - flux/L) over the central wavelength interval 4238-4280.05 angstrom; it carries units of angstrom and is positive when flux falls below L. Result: -1.16 angstrom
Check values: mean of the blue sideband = 11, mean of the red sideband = 9.89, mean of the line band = 10.6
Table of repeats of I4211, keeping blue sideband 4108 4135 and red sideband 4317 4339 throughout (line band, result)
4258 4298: 1.1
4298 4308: 2.2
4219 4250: 0.4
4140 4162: -0.1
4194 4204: 0.4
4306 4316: 1.8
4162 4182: -1.2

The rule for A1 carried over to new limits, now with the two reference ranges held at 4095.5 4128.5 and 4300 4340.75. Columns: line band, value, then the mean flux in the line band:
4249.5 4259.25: -0.10 mag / 10.7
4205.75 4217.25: -0.11 mag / 11.1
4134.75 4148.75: -0.05 mag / 10.9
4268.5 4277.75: -0.06 mag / 10.2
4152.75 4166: -0.08 mag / 11.1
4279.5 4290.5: -0.03 mag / 9.87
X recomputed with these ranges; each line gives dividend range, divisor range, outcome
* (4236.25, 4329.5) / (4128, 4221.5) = 0.92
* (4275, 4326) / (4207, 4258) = 0.90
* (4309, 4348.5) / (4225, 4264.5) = 0.92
